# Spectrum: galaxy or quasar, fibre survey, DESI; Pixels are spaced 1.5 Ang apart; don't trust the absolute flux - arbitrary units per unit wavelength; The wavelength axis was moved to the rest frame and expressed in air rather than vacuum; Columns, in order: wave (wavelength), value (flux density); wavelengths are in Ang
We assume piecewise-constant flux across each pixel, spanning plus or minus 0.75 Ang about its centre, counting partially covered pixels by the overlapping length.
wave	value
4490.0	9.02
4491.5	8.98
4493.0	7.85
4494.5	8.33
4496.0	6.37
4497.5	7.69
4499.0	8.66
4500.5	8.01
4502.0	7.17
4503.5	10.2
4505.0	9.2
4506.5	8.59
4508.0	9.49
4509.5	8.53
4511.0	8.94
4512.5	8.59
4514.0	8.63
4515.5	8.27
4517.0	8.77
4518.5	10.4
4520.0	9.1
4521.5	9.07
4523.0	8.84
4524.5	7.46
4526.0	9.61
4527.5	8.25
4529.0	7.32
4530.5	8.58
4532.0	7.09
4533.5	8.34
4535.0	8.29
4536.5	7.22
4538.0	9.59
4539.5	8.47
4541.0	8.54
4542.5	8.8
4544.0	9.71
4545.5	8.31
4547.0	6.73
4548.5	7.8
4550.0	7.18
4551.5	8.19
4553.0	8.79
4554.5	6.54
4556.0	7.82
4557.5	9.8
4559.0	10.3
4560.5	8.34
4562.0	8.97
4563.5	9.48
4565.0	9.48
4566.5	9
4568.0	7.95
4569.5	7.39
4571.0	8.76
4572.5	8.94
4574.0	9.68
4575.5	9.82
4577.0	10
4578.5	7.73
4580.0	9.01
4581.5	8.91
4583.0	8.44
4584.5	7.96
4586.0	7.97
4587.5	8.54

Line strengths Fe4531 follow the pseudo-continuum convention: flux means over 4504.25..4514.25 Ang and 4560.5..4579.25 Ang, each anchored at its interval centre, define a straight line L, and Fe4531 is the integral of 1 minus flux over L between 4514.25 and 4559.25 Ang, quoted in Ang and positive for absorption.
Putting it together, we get 2.3 Ang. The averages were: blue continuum 8.86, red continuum 8.91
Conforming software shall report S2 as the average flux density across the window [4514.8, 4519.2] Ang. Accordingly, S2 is 9.14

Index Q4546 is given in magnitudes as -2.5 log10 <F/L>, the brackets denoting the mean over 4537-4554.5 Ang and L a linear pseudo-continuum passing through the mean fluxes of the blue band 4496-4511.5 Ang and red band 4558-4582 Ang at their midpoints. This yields 0.07 mag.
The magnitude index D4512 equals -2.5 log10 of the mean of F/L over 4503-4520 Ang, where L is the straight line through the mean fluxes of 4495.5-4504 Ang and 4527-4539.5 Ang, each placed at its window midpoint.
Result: -0.13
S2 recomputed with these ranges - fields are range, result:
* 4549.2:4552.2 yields 7.68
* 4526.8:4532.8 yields 7.81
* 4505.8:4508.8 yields 9.04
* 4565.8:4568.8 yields 8.45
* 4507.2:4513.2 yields 8.89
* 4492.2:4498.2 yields 7.57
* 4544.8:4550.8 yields 7.5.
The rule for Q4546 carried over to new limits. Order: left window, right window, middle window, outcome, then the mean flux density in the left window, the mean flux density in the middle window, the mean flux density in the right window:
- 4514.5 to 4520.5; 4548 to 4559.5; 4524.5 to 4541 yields 0.065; 9.12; 8.25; 8.27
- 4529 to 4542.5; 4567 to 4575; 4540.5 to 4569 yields -0.009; 8.24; 8.5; 8.6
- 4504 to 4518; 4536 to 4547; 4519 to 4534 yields 0.038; 8.83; 8.4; 8.56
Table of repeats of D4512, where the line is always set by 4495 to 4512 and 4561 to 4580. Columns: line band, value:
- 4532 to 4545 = 0.022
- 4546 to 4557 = 0.152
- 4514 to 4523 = -0.062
